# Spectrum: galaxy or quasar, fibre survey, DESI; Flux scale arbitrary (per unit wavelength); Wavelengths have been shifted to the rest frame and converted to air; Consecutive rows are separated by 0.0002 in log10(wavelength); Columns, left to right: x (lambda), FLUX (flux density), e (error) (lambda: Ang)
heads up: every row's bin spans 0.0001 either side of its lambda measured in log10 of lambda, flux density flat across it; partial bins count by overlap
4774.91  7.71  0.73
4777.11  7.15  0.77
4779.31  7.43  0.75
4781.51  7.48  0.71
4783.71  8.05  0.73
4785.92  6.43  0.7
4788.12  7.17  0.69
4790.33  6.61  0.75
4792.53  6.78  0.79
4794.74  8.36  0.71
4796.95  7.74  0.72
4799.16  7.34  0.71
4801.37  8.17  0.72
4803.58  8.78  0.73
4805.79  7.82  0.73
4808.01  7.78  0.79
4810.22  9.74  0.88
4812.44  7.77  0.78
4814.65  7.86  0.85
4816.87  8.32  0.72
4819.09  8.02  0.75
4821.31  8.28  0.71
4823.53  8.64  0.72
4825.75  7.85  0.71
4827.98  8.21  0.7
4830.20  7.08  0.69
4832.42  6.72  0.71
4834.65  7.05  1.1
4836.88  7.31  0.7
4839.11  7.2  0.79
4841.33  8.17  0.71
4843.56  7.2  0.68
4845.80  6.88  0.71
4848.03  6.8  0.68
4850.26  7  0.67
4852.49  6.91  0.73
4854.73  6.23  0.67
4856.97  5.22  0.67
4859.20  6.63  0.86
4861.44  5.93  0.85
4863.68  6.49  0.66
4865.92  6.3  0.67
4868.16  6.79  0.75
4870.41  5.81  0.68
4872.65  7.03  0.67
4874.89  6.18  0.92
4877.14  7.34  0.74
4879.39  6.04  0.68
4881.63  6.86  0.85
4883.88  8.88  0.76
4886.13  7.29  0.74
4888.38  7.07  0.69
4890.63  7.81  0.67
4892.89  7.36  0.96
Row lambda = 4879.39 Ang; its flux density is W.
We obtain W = 6.04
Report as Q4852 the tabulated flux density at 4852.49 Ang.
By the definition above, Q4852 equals 6.91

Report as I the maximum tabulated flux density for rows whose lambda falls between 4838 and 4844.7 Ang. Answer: 8.17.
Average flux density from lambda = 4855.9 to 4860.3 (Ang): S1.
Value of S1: 5.94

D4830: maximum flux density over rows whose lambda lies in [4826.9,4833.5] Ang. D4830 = 8.21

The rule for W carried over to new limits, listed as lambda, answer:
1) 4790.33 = 6.61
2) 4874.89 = 6.18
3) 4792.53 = 6.78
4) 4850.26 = 7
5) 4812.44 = 7.77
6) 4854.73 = 6.23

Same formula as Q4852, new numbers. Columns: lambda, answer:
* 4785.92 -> 6.43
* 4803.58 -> 8.78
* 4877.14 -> 7.34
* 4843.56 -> 7.2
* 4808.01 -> 7.78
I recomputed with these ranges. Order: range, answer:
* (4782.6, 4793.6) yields 8.05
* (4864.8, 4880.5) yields 7.34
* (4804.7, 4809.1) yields 7.82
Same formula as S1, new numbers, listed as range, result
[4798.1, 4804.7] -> 8.11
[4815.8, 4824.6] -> 8.31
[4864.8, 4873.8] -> 6.48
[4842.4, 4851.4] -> 6.98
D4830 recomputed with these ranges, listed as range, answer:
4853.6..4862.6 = 6.63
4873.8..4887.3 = 8.88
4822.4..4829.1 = 8.64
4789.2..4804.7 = 8.78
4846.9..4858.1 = 7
